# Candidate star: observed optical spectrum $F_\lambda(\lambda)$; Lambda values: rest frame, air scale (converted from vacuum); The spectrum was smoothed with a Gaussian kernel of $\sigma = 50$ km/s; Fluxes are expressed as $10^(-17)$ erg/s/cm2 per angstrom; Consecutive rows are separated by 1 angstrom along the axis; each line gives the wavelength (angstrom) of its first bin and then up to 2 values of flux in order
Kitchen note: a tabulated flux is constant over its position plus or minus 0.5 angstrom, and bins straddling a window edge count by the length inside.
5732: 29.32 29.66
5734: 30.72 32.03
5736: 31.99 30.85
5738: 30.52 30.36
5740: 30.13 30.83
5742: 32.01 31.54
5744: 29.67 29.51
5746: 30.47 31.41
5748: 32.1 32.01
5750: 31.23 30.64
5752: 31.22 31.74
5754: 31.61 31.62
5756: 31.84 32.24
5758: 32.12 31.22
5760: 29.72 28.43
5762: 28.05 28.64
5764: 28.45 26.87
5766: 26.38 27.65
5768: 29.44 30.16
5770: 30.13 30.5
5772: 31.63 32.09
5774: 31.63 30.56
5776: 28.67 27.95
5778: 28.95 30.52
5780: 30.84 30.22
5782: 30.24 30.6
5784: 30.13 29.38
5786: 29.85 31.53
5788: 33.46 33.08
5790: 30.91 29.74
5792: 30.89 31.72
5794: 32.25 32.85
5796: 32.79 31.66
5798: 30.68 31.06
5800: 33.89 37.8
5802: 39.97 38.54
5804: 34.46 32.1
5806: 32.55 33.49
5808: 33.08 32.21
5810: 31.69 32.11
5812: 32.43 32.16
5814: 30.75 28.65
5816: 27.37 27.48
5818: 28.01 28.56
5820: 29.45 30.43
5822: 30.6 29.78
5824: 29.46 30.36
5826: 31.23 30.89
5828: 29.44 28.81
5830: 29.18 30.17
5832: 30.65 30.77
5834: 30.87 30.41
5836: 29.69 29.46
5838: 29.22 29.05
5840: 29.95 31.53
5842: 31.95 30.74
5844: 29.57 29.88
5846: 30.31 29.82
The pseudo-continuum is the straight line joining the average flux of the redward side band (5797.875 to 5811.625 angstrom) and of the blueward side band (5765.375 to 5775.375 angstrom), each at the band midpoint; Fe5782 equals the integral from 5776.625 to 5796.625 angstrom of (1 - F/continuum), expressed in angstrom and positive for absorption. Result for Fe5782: 0.6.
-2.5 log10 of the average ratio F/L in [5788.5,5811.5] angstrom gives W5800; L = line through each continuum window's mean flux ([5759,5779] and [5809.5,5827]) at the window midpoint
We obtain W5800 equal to -0.11 mag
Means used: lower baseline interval 29.3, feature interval 33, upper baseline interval 30.1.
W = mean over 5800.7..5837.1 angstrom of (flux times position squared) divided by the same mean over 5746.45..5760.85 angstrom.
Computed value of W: 1.02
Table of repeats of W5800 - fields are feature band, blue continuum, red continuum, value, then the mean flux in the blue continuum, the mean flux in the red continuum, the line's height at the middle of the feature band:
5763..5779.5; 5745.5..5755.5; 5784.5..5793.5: 0.07 mag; 31.4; 31.2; 31.3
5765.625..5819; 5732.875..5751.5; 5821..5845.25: -0.03 mag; 31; 30.2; 30.5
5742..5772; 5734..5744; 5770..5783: 0.01 mag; 31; 30.3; 30.7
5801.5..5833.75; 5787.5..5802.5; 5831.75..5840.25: 0.01 mag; 32.9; 30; 31.3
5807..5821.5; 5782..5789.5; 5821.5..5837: 0.00 mag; 31.1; 30.1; 30.5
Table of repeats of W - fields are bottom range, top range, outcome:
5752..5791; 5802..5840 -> 1.04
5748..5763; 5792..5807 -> 1.10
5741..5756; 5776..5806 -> 1.04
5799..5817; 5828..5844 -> 0.92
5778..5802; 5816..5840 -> 0.95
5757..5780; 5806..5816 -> 1.08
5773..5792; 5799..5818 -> 1.08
